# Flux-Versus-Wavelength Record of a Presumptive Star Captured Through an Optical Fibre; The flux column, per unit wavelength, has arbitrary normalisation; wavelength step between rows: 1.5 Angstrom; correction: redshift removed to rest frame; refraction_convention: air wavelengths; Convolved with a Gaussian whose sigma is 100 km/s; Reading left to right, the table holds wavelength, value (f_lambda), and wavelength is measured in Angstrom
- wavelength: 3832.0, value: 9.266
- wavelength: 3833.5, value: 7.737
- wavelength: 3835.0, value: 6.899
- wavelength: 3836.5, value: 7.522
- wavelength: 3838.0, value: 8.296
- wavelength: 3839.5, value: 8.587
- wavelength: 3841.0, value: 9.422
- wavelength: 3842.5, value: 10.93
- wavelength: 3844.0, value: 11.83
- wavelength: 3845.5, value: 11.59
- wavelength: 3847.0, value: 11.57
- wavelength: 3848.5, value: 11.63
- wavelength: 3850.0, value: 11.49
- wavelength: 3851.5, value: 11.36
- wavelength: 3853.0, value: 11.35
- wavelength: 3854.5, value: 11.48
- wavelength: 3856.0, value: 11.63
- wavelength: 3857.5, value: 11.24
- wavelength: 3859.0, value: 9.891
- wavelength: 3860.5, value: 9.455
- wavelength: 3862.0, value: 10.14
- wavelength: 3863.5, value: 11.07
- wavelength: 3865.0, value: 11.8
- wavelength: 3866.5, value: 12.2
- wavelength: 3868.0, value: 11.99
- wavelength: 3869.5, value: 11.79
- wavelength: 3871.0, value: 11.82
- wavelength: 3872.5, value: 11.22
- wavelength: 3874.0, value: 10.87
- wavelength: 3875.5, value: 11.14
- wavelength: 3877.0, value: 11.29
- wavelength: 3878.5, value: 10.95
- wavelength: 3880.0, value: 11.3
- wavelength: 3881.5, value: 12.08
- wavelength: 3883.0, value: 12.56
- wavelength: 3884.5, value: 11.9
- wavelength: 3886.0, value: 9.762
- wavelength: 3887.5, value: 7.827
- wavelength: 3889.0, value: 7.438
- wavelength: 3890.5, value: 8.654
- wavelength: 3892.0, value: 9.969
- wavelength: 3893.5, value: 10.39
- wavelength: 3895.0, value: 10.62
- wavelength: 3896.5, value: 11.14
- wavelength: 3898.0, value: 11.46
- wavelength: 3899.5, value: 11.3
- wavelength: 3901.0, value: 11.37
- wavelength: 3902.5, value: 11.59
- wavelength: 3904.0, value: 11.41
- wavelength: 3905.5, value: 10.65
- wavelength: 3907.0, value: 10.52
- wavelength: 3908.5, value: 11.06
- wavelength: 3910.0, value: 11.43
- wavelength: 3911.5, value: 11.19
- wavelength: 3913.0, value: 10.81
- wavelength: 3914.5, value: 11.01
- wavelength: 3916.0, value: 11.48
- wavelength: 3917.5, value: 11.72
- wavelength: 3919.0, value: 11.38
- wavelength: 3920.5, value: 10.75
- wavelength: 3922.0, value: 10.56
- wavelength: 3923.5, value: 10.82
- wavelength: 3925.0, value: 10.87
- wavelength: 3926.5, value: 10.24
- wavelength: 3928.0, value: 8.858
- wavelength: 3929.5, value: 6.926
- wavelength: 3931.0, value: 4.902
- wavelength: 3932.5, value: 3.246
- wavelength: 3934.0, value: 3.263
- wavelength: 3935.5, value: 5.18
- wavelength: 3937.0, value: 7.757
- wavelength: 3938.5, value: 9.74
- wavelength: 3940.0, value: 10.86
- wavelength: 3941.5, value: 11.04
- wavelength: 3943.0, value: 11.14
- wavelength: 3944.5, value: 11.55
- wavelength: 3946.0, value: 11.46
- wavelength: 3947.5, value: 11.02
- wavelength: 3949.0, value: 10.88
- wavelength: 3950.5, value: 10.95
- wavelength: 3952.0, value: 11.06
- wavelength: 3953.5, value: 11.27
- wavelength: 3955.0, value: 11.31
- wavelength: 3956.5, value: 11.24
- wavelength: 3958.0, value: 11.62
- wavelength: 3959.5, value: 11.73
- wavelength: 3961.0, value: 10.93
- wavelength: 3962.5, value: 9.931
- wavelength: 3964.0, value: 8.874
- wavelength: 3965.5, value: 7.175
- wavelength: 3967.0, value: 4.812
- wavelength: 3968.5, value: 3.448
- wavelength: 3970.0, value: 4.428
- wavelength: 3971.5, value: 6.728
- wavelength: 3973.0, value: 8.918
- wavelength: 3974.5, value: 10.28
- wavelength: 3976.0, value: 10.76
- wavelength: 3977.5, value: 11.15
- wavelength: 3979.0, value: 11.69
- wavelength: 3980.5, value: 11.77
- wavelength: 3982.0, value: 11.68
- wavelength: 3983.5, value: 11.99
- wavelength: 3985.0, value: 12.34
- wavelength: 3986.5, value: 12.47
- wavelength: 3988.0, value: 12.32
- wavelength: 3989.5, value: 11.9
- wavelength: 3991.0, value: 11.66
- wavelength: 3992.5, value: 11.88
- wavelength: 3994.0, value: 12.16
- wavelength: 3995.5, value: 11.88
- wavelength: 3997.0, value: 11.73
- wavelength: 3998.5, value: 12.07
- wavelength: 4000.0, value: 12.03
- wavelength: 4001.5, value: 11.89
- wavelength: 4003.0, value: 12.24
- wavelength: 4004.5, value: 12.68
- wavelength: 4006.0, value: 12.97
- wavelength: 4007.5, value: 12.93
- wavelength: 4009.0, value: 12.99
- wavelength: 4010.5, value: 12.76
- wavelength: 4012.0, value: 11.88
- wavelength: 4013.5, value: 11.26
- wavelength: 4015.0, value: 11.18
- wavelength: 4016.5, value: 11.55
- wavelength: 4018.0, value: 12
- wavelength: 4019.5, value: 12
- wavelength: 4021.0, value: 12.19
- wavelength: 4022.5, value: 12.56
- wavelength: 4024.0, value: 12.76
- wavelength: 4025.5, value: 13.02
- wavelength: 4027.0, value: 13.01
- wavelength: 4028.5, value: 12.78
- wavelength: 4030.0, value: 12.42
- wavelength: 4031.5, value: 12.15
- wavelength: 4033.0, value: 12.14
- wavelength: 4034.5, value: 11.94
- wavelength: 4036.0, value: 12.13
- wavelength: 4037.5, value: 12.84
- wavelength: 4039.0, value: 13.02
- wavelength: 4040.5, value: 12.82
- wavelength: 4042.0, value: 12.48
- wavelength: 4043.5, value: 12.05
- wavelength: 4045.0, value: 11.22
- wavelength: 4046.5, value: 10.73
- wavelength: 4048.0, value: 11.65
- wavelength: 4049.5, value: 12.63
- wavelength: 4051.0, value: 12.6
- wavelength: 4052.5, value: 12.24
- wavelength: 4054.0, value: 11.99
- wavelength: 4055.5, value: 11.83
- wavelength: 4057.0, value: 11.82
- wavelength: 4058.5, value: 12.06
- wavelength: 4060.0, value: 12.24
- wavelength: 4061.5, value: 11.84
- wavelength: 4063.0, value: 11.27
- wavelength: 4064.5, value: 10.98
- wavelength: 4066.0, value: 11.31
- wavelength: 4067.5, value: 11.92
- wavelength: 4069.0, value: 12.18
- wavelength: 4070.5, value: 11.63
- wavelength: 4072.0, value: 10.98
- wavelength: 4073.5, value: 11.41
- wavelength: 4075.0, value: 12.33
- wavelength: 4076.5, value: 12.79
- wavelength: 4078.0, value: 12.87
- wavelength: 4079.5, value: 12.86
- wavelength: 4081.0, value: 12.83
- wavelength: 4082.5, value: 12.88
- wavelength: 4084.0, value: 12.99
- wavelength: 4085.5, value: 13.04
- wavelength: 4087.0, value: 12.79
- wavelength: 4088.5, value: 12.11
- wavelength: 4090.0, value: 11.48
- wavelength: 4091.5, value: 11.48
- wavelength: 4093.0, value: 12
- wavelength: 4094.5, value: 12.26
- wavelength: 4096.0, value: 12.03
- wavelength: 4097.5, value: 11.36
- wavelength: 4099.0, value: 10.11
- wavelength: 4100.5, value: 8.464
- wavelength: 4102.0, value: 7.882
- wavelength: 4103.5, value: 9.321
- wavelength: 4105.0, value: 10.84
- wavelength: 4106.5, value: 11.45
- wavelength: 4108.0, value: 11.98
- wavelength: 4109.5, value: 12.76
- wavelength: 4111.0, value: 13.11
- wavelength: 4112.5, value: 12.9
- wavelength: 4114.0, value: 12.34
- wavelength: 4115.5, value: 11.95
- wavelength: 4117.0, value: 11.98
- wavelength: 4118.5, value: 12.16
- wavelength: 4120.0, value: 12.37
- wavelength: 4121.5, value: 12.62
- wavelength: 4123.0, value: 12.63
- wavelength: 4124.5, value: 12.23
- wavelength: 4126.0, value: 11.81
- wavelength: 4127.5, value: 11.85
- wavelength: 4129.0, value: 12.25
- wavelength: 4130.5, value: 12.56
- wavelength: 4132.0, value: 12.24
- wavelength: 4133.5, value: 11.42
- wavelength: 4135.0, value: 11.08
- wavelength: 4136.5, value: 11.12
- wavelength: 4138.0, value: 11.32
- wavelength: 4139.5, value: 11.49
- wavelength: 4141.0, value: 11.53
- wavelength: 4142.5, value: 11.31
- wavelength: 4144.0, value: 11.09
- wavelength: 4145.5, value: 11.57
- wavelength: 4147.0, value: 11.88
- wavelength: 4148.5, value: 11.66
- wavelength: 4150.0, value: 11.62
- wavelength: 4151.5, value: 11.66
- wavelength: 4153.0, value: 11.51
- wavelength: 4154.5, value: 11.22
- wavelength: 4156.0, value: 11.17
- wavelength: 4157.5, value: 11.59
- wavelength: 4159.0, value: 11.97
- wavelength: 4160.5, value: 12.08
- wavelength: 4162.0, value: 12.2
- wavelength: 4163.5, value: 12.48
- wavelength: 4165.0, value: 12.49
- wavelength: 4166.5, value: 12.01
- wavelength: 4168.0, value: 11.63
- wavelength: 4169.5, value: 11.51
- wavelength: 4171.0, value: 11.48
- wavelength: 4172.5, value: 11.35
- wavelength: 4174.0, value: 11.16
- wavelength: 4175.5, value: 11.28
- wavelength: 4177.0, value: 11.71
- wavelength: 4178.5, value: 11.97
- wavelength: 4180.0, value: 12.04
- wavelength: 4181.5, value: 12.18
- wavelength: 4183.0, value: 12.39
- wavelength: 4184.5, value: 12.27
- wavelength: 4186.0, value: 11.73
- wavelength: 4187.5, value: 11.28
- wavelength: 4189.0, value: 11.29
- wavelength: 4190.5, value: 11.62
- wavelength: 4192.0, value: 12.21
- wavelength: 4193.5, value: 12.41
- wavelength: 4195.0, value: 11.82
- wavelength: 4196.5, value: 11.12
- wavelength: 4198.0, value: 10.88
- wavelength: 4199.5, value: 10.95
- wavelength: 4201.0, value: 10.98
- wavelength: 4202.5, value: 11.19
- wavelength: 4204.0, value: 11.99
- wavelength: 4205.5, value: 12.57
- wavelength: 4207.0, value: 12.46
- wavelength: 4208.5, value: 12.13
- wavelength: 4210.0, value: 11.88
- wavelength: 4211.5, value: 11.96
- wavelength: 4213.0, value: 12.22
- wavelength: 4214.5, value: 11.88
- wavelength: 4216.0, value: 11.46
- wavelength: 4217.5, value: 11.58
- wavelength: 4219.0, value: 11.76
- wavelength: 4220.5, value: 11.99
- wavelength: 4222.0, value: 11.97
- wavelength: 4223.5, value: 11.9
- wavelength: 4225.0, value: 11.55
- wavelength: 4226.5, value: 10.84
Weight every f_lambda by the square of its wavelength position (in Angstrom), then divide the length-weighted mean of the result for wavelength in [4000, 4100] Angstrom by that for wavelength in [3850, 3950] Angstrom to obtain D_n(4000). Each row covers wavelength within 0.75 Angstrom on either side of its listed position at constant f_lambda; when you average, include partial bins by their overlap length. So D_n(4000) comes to 1.26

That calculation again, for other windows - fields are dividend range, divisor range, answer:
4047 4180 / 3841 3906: 1.21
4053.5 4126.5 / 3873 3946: 1.28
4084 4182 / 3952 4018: 1.15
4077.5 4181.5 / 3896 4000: 1.26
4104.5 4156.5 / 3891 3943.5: 1.33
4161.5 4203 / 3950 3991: 1.28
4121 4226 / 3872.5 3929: 1.25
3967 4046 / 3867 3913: 1.13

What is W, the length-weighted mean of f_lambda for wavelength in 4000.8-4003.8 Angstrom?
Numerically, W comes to 12.1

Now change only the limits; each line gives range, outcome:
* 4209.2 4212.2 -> 11.9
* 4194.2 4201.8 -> 11.2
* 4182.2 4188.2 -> 11.9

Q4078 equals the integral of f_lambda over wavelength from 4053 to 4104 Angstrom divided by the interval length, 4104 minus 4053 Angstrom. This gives 11.7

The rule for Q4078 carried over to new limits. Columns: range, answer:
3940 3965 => 11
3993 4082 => 12.1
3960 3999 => 10.2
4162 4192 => 11.8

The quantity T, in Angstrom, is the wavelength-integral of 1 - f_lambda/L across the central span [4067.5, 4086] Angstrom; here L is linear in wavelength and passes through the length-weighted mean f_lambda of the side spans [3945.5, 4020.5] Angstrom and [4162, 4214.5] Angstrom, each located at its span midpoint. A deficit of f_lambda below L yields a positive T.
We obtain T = -1.7 Angstrom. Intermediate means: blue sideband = 11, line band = 12.4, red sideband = 11.8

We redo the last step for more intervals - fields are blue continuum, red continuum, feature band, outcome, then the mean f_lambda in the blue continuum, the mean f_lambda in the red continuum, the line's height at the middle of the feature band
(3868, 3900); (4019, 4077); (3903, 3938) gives 5.2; 10.8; 12.1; 11.1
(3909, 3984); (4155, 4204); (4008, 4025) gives -3.1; 9.67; 11.7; 10.3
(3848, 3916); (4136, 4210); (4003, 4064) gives -4.7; 11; 11.7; 11.3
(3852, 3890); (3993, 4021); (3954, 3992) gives 5.7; 11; 12.1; 11.8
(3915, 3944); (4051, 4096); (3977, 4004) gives -4.3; 9.03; 12.1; 10.3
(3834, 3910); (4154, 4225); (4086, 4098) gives -0.6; 10.7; 11.8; 11.4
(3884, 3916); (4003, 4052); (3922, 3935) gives 4.0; 10.6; 12.3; 10.9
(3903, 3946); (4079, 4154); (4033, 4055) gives -2.4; 9.7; 11.8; 11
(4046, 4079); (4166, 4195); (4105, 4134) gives -0.9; 11.9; 11.8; 11.8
